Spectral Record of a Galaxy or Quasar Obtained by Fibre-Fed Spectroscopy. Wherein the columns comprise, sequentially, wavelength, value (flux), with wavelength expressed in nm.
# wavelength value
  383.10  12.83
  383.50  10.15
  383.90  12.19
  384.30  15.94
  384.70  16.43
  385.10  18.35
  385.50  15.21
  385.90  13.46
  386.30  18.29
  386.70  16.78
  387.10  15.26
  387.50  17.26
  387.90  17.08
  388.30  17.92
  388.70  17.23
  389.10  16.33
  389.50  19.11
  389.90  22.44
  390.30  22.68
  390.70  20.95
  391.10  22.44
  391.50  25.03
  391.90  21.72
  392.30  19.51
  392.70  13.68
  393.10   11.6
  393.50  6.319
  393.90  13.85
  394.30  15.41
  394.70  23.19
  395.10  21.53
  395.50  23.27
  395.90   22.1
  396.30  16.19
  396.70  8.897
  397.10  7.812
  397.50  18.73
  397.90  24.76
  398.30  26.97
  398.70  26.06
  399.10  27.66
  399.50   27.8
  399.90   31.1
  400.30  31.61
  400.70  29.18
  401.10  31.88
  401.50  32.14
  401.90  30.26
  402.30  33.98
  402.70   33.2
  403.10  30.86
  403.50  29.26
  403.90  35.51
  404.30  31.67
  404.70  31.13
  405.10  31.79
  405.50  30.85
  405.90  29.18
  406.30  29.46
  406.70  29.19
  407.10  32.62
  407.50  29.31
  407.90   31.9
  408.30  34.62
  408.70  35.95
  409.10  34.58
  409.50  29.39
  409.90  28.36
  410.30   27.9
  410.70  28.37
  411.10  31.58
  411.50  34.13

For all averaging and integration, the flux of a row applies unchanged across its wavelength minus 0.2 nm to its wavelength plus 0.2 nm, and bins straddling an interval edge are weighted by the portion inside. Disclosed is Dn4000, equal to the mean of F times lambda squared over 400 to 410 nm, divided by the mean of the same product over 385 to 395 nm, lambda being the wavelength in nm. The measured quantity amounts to 1.92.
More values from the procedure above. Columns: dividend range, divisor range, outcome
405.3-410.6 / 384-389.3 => 2.09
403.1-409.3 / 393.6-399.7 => 1.66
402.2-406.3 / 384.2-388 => 2.11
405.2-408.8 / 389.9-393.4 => 1.74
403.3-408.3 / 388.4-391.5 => 1.65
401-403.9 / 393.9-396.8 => 1.77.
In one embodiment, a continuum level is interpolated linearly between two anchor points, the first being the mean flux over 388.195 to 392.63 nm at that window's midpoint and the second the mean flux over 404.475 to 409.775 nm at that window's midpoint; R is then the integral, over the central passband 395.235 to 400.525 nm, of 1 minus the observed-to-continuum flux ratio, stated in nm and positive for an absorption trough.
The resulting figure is 0.61 nm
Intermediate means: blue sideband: 20.3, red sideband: 31.5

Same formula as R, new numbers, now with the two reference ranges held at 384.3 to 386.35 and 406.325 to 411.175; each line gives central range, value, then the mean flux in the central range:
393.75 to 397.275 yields 0.86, 17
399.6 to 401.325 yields -0.33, 30.8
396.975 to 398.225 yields 0.28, 18.6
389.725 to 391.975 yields -0.33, 22.6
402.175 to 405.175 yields -0.47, 32.1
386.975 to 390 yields 0.08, 17.7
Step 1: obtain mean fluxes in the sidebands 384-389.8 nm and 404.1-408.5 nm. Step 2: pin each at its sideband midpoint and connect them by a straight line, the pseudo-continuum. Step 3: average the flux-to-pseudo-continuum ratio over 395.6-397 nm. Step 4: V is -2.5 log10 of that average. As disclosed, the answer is 0.44 mag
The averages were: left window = 16.8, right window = 31.1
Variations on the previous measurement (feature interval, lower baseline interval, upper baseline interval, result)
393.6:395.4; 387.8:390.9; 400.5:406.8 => 0.293 mag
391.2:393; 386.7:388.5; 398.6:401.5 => 0.090 mag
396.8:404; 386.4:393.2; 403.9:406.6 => -0.021 mag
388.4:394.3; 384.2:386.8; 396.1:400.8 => 0.070 mag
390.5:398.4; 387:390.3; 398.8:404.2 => 0.294 mag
